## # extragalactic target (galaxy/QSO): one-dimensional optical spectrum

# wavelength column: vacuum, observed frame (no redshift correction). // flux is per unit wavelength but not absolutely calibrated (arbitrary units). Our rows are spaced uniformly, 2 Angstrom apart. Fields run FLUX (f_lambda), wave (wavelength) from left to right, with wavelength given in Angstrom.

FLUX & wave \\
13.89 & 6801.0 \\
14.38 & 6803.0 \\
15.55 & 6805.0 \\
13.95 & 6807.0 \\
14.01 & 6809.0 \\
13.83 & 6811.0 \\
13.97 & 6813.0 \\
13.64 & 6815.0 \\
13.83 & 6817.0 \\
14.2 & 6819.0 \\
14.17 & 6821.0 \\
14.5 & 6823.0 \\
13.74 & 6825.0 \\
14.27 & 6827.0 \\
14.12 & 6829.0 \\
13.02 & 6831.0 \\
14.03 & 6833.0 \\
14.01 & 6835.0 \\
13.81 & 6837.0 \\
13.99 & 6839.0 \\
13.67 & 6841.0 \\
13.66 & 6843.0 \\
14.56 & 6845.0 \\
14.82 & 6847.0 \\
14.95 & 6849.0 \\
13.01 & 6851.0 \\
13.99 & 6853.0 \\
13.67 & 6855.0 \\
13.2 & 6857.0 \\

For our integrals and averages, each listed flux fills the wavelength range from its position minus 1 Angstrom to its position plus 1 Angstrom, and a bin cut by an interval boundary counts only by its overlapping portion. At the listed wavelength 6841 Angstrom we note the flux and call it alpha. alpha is 13.67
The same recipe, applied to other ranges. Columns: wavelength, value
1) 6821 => 14.17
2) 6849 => 14.95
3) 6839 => 13.99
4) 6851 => 13.01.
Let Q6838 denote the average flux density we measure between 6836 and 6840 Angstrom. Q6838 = 13.9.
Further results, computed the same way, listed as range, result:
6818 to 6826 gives 14.2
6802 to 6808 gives 14.6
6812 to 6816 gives 13.8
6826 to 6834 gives 13.9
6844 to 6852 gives 14.3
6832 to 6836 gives 14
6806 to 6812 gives 13.9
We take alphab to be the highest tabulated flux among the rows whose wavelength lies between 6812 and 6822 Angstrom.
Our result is 14.2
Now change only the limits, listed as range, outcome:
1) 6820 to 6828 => 14.5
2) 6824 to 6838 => 14.27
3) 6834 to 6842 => 14.01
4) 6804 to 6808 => 15.55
